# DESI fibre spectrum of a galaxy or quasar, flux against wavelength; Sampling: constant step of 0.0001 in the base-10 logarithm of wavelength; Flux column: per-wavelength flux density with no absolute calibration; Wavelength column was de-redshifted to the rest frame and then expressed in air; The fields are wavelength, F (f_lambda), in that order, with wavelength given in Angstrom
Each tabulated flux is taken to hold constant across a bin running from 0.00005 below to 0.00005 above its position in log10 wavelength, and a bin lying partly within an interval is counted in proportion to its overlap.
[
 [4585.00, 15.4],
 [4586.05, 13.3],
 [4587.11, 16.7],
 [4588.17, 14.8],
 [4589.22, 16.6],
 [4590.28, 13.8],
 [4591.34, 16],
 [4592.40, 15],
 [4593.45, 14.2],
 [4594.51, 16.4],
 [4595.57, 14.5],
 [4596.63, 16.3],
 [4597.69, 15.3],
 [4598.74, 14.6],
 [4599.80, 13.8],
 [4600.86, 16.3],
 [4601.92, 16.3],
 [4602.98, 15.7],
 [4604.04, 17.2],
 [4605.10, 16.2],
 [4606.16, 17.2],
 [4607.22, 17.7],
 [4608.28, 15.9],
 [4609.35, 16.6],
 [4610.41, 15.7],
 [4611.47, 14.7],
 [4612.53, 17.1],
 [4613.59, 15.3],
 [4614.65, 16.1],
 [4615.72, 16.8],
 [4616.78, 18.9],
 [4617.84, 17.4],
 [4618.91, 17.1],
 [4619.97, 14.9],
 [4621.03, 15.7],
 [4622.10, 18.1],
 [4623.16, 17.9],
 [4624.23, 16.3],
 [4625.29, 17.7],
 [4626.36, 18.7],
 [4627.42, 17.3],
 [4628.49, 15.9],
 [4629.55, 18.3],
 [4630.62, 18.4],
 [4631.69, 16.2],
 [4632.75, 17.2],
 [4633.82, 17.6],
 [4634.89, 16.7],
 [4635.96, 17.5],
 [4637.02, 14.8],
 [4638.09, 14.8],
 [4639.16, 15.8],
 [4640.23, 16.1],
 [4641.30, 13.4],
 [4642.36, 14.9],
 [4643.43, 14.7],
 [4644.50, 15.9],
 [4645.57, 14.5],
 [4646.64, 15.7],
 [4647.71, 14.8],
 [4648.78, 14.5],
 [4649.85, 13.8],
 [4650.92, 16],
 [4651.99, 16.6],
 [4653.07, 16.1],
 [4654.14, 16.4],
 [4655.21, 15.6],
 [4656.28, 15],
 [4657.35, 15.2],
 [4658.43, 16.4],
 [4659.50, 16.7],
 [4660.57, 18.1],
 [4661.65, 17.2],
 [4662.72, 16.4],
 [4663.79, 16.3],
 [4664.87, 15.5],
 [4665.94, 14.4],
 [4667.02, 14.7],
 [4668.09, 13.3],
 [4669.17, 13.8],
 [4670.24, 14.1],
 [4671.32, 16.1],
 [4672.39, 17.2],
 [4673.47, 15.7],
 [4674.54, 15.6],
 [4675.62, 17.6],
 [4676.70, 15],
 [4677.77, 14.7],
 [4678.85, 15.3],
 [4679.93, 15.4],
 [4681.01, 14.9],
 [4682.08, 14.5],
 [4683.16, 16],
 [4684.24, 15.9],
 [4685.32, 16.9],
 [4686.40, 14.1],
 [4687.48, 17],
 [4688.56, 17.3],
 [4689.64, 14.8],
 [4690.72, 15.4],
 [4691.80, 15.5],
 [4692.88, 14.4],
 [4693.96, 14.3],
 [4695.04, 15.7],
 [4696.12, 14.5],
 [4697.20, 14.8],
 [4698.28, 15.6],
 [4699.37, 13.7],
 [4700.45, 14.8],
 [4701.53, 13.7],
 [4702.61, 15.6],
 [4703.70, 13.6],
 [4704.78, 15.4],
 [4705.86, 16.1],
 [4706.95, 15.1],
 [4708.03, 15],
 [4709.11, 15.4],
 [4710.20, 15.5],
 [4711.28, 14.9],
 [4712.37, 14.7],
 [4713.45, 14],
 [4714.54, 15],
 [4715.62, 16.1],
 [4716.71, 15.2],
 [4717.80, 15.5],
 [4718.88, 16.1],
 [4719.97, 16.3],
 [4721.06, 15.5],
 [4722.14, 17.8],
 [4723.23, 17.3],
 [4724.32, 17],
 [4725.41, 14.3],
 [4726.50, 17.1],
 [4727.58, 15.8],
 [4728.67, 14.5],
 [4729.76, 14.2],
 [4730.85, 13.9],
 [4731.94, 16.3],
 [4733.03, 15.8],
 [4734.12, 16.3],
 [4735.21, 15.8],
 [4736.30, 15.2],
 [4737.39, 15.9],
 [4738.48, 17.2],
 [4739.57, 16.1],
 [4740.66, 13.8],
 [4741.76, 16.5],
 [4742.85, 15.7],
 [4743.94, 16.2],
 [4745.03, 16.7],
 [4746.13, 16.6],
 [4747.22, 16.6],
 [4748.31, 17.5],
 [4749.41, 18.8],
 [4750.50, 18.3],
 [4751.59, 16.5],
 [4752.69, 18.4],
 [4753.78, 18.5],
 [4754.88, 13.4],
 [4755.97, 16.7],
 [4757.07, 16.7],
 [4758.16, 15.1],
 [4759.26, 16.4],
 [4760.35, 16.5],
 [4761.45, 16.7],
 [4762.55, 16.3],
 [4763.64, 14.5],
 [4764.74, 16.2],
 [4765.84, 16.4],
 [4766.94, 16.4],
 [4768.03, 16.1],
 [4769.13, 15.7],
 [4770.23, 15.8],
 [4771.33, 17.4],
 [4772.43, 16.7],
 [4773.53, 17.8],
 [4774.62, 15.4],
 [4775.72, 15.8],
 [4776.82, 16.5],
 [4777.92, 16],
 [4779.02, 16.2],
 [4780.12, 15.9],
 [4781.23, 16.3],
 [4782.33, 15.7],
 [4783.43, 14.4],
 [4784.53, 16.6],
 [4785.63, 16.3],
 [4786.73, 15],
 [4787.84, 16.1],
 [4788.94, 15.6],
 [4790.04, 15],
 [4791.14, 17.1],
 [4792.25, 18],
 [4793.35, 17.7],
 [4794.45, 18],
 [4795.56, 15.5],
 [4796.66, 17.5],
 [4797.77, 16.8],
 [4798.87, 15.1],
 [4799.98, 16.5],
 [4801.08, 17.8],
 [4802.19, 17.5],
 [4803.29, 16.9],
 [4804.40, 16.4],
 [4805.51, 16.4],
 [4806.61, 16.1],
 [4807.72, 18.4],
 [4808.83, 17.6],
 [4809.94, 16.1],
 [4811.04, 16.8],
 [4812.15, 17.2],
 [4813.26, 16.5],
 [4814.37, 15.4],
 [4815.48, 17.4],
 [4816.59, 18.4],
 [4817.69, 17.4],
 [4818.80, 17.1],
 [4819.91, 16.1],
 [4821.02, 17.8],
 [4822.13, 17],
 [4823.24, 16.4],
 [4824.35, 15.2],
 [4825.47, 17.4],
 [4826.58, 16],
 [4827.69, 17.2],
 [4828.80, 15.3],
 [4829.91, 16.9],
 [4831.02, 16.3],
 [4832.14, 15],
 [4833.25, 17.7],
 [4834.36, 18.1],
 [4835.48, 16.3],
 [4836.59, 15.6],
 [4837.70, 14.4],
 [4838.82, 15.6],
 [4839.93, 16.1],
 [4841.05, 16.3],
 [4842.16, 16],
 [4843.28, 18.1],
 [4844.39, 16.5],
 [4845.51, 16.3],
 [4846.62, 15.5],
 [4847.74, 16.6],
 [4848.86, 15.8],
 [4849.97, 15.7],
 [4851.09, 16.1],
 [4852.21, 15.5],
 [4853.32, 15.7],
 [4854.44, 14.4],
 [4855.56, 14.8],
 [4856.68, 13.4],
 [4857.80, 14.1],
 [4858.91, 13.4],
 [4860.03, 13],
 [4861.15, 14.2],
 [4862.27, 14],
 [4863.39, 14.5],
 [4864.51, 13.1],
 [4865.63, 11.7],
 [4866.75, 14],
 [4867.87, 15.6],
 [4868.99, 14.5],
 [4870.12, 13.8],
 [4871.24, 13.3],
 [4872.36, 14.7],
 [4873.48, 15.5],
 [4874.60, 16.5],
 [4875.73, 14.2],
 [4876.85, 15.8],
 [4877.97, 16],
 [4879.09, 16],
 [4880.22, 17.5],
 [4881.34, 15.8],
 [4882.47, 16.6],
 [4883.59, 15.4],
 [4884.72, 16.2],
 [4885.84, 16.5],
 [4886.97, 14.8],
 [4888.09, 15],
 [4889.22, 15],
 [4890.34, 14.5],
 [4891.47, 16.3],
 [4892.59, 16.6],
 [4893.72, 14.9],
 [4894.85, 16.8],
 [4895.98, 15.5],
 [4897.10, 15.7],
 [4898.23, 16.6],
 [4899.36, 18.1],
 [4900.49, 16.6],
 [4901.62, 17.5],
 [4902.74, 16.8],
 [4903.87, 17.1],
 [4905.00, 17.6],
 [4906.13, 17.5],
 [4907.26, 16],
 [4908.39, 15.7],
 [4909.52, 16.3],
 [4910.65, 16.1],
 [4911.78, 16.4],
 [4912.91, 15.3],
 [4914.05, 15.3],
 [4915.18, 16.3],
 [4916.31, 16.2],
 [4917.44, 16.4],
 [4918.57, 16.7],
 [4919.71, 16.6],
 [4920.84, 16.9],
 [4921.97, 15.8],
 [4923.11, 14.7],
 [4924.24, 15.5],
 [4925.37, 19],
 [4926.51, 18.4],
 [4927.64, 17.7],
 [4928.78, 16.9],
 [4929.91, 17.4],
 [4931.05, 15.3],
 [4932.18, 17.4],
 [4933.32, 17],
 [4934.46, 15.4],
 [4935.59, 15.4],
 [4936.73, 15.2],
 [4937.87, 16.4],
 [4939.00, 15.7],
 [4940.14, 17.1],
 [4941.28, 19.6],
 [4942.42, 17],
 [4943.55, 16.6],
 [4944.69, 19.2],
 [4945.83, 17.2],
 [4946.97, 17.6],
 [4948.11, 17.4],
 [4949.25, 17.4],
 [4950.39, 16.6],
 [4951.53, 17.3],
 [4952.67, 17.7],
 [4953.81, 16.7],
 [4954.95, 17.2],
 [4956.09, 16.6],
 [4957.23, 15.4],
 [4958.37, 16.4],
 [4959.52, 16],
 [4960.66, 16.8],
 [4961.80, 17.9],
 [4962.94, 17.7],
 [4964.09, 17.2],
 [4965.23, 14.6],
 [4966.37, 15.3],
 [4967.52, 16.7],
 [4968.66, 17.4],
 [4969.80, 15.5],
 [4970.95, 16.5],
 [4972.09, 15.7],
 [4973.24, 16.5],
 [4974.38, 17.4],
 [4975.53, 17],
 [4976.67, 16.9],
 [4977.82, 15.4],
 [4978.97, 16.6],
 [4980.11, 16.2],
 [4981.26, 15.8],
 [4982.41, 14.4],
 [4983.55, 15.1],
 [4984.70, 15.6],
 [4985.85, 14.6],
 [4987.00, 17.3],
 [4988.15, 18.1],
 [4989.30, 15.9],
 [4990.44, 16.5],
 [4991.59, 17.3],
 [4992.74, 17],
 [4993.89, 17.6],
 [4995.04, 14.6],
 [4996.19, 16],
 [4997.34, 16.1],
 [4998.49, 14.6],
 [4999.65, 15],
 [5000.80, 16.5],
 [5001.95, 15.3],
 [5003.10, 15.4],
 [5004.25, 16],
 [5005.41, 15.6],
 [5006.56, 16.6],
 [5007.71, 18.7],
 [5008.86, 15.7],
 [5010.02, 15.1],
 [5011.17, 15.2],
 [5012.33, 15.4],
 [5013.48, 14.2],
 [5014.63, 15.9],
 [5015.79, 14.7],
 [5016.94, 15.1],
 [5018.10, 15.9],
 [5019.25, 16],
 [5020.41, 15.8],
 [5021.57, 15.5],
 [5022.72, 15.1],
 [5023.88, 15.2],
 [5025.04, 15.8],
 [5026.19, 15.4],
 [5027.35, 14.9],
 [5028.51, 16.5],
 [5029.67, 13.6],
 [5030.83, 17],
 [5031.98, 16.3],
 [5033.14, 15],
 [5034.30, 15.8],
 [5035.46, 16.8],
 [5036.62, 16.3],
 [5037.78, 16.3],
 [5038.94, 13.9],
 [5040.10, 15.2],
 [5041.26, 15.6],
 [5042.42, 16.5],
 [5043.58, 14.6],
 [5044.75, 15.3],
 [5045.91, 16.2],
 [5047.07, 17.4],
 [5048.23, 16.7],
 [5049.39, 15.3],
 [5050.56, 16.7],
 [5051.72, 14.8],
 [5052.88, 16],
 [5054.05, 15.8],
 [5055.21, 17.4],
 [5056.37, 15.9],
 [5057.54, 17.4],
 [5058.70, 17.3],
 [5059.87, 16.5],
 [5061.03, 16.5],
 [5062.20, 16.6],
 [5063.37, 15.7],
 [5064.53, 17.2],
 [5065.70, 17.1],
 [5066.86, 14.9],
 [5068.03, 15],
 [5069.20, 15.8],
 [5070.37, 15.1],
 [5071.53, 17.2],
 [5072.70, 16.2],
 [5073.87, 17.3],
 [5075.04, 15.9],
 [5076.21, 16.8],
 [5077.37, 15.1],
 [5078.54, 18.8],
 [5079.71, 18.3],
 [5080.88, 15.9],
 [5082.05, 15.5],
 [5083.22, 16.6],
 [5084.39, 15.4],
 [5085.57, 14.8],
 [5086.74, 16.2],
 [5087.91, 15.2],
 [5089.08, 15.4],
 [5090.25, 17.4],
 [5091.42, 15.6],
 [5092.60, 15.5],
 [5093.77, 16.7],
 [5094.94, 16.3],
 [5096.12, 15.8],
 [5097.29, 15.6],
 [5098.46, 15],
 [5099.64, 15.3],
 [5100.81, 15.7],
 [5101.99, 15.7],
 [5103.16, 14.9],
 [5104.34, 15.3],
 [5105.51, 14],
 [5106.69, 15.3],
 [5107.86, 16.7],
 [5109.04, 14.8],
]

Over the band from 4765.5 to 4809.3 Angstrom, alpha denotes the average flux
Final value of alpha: 16.5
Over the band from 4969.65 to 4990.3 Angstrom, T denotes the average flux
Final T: 16.2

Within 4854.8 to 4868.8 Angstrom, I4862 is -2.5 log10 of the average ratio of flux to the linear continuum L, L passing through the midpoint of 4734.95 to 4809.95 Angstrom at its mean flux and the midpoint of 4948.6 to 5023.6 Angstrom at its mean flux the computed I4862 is 0.178 mag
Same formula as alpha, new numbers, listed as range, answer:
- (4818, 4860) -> 16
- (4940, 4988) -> 16.7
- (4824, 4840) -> 16.2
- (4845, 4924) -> 15.6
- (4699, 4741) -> 15.4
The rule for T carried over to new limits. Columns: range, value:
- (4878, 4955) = 16.5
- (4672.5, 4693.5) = 15.6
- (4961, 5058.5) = 16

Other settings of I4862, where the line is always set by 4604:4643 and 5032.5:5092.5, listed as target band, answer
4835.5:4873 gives 0.10 mag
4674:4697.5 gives 0.07 mag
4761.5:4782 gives 0.02 mag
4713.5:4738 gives 0.05 mag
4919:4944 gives -0.03 mag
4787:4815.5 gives -0.02 mag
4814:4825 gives -0.03 mag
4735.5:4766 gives 0.00 mag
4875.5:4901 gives 0.02 mag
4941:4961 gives -0.06 mag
